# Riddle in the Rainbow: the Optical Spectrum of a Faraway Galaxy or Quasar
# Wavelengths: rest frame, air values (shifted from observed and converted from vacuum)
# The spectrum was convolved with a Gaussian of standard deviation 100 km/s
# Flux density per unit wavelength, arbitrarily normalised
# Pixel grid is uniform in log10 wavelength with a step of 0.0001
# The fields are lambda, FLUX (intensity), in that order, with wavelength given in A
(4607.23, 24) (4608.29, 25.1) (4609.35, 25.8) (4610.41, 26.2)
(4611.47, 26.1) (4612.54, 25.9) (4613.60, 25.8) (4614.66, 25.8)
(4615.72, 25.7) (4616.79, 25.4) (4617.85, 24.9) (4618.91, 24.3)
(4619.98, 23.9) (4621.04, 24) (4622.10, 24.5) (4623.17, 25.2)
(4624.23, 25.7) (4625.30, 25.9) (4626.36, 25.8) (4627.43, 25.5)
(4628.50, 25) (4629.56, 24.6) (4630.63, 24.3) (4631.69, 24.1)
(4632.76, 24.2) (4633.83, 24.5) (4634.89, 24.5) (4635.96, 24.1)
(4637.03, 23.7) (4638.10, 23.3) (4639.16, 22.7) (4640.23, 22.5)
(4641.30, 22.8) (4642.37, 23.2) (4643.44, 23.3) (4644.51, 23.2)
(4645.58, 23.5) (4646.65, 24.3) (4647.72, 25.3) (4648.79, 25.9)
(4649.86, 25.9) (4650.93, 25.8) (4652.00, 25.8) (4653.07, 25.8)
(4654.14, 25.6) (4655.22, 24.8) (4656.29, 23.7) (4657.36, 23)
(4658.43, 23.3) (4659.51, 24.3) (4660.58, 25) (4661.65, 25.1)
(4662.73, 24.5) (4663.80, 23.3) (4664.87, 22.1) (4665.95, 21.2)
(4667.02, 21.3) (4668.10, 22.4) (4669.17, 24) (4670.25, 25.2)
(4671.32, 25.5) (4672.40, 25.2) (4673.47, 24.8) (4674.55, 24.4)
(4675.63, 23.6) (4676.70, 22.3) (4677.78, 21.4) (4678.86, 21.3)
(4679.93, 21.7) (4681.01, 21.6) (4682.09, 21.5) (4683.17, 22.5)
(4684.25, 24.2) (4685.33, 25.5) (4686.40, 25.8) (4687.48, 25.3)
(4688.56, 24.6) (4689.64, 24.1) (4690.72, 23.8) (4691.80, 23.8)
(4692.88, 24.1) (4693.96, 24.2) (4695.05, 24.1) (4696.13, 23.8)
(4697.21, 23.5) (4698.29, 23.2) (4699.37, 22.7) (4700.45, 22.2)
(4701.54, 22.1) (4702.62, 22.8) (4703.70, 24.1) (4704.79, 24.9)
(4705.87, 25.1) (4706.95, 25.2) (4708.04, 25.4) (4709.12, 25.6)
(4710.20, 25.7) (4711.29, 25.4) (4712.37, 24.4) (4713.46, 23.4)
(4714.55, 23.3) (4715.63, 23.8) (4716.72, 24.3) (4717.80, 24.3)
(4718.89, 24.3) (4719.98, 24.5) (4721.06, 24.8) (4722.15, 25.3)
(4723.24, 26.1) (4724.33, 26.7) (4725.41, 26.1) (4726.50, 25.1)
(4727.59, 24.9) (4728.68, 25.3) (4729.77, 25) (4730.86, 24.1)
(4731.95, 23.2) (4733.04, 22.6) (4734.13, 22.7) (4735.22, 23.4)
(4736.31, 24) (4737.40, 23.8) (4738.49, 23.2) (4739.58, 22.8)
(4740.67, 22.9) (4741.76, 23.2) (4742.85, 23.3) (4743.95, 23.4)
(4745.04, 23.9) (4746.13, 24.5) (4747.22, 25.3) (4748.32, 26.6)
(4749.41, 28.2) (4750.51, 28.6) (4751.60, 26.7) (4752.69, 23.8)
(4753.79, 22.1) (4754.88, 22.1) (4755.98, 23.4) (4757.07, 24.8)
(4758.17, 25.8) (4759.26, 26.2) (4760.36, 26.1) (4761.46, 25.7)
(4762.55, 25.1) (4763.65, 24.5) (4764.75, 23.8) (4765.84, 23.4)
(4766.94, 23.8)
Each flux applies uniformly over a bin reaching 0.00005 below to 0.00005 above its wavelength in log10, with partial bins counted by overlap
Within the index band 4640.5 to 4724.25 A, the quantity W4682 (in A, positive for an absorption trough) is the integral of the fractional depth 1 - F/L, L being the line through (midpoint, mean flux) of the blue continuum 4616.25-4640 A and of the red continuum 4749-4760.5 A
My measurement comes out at 2.6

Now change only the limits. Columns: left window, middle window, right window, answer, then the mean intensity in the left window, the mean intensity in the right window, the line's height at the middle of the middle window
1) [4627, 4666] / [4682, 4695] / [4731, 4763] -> 0.04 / 24.2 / 24.4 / 24.3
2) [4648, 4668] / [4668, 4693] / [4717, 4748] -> 0.54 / 24.2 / 24.3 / 24.2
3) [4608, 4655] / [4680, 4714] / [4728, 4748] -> 0.20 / 24.8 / 23.7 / 24.1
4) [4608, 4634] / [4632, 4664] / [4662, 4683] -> -0.30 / 25.1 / 23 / 24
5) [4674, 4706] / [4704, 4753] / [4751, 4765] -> -1.05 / 23.4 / 24.7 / 24.1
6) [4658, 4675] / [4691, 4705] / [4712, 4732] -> 0.50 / 23.8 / 24.7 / 24.3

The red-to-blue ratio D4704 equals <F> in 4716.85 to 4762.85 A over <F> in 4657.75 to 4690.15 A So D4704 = 1.04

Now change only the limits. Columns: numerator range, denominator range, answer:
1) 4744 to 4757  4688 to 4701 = 1.05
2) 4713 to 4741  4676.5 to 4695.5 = 1.03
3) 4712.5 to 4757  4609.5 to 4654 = 0.99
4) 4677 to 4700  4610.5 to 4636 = 0.94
